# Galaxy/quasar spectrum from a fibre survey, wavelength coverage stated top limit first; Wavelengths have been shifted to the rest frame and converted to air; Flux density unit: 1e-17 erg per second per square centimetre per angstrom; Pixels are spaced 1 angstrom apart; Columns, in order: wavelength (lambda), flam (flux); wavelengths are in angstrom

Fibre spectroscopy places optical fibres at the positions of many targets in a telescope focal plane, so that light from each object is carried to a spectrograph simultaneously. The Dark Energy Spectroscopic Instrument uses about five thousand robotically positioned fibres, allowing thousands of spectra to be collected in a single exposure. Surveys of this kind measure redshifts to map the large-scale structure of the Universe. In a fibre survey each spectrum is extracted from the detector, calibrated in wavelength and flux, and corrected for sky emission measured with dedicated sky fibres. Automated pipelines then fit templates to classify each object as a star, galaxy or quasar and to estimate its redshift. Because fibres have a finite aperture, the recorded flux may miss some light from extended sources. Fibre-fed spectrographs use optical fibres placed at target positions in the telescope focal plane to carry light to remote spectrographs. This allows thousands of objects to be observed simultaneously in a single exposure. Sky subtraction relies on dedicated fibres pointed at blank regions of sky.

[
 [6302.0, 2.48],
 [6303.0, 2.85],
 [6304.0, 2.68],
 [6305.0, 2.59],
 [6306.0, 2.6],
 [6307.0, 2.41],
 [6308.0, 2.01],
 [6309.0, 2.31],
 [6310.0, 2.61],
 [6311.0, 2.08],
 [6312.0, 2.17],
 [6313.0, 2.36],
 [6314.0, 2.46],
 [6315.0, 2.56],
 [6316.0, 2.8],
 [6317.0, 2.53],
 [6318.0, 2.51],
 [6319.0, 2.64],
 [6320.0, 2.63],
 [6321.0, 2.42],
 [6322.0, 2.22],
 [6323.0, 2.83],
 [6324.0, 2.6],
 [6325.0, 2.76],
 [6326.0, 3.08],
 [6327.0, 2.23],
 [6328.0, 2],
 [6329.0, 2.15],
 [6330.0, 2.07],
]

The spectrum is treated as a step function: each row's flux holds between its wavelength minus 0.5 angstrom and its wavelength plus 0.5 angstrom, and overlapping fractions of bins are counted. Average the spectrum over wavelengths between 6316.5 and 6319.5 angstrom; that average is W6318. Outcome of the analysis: 2.56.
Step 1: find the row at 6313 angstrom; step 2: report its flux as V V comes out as 2.36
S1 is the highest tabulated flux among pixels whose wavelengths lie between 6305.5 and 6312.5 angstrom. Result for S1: 2.61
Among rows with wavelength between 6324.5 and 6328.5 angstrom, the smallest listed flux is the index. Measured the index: 2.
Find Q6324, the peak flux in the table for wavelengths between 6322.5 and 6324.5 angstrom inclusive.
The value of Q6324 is 2.83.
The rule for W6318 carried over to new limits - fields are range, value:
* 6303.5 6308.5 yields 2.46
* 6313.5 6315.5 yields 2.51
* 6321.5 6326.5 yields 2.7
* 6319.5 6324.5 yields 2.54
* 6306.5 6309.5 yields 2.24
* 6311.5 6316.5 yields 2.47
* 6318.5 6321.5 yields 2.56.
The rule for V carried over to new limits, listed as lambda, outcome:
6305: 2.59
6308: 2.01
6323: 2.83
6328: 2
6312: 2.17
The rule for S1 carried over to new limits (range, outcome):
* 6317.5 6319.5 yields 2.64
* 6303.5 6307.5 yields 2.68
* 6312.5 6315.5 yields 2.56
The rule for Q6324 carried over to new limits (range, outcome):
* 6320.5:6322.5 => 2.42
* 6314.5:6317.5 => 2.8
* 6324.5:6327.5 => 3.08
